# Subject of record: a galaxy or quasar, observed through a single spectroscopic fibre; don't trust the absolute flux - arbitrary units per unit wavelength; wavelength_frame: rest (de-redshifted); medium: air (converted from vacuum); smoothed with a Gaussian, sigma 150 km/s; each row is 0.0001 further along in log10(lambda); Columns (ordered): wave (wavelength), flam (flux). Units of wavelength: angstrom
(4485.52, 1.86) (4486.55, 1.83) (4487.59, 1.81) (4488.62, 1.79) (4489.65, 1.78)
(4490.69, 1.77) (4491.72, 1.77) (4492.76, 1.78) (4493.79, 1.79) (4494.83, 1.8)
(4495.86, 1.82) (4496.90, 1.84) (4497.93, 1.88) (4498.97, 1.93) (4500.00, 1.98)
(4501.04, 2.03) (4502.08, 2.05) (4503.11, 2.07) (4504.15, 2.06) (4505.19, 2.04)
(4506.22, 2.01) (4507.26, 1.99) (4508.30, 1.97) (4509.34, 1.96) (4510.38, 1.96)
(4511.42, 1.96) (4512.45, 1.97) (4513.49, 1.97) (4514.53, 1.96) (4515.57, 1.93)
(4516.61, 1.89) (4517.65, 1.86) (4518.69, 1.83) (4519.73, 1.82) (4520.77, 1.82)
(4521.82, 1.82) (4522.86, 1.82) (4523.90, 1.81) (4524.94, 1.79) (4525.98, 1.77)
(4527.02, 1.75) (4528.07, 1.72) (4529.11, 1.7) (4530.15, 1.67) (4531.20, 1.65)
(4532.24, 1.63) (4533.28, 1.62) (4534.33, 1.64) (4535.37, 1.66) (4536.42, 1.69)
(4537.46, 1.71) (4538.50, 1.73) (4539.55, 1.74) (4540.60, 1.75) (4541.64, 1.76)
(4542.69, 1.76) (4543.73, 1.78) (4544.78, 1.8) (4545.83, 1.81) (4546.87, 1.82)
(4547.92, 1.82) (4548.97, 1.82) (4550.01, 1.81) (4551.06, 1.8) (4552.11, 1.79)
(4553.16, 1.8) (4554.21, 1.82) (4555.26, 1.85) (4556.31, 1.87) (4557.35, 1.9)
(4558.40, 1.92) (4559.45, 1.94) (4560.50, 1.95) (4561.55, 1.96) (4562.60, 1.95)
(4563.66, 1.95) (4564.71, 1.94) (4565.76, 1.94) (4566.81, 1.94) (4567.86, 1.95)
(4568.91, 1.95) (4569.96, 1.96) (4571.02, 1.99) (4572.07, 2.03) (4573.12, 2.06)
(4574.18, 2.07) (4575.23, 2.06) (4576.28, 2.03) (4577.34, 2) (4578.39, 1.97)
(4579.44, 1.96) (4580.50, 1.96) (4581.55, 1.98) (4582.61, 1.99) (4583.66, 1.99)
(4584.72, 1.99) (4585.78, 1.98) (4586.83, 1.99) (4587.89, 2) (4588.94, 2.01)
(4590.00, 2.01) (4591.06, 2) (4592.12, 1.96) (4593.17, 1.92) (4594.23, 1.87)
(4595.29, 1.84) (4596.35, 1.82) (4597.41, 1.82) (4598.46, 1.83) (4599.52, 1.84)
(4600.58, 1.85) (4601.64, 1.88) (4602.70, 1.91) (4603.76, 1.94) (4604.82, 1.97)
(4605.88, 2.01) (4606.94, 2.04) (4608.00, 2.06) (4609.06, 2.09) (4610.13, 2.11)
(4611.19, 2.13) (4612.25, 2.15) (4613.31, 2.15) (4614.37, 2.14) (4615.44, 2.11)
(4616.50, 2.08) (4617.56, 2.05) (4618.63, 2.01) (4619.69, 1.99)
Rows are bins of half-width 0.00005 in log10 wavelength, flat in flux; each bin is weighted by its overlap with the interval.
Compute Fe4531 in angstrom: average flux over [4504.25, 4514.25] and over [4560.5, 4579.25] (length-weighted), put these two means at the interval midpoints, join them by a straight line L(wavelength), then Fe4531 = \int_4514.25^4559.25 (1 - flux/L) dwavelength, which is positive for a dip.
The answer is 4.5 angstrom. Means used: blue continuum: 1.98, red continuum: 1.98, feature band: 1.78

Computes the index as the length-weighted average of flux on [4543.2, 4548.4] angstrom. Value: 1.81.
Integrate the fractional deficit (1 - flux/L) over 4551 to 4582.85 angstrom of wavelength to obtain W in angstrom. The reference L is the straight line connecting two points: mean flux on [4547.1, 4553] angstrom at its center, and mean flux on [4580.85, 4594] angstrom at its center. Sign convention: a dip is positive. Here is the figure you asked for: -1.0 angstrom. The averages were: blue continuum 1.81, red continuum 1.98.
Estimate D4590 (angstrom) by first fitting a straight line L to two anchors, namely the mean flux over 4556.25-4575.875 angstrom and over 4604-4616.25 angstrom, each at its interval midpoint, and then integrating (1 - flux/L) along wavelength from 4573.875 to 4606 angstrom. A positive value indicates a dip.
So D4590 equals 1.3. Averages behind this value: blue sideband 1.97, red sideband 2.08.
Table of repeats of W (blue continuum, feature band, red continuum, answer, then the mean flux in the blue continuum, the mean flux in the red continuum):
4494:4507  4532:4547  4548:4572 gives 1.5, 1.96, 1.9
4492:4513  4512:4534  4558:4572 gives 1.7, 1.94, 1.95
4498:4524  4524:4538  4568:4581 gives 1.9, 1.94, 2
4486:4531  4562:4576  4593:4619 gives -0.3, 1.87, 1.99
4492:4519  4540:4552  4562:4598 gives 1.0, 1.94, 1.97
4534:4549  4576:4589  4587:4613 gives -0.6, 1.75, 1.96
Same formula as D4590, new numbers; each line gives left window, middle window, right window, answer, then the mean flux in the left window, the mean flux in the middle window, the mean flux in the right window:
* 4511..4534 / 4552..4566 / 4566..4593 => 0.18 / 1.81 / 1.9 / 1.99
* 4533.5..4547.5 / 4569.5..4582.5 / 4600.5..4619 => -0.76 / 1.74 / 2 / 2.04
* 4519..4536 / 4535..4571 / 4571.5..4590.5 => 0.33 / 1.73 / 1.85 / 2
